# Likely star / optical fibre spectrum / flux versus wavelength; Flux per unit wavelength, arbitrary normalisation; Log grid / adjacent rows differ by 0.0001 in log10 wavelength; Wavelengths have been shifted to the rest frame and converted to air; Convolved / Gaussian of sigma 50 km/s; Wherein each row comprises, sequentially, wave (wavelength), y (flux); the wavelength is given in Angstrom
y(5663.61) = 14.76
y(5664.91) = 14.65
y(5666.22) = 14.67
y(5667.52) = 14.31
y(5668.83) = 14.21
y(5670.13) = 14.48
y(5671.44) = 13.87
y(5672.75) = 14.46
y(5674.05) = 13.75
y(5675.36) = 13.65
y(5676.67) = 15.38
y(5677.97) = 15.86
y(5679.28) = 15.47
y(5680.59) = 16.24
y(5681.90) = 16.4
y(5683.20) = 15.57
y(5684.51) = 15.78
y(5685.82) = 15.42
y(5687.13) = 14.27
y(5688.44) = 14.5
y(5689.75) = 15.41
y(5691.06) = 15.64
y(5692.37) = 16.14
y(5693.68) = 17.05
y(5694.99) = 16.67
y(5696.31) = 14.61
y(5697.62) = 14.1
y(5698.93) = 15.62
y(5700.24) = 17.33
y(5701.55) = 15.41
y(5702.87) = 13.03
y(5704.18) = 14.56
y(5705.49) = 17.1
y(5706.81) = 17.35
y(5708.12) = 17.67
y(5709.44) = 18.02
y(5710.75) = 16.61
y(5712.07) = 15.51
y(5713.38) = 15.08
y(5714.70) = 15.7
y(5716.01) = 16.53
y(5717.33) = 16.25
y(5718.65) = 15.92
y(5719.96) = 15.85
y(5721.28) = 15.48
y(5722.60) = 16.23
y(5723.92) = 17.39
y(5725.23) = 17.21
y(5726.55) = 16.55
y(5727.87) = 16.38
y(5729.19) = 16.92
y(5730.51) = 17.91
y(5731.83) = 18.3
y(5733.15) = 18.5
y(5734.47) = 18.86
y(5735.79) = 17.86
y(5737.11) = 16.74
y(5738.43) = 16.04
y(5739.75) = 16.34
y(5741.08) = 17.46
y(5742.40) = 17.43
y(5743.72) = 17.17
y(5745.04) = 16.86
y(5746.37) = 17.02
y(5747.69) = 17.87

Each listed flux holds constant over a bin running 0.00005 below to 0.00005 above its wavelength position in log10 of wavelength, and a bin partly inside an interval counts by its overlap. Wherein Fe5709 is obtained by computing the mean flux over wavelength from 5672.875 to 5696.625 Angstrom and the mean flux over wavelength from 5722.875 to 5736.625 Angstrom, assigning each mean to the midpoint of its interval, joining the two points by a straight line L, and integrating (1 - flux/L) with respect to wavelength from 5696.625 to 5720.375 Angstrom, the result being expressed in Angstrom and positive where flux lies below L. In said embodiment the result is 0.83 Angstrom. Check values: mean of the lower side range 15.4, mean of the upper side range 17.5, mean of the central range 16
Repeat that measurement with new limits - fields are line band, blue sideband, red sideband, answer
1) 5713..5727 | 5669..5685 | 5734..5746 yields 0.2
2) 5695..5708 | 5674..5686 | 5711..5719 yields 0.1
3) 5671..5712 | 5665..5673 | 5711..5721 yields -1.4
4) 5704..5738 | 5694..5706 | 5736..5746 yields -1.3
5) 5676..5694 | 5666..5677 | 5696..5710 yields -0.8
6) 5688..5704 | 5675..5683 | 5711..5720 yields 0.3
